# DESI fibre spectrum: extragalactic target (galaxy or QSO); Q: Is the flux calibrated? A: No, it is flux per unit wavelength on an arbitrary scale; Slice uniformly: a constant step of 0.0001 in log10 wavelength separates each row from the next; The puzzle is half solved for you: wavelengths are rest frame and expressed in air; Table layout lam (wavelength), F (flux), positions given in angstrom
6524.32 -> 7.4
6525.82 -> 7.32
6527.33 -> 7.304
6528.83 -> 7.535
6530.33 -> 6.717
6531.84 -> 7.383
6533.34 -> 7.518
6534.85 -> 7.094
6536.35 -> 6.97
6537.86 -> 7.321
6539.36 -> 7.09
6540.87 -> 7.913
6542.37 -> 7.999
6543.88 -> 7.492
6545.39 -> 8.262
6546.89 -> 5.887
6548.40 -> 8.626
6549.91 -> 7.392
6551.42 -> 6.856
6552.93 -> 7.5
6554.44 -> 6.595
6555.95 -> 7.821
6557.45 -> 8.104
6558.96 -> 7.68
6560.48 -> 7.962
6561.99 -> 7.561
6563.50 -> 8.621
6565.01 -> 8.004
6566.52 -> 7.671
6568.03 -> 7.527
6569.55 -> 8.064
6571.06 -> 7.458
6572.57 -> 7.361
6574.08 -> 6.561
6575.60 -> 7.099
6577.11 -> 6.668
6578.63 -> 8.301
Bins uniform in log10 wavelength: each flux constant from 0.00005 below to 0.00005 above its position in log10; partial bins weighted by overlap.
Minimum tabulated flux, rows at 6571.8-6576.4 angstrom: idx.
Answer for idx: 6.561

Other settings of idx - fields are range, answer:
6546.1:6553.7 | 5.887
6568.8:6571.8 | 7.458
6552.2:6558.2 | 6.595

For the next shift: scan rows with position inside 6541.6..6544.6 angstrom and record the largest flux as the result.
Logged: 7.999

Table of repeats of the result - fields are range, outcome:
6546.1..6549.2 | 8.626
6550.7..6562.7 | 8.104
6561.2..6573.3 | 8.621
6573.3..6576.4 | 7.099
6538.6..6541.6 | 7.913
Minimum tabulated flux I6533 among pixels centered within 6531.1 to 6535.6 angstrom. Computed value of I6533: 7.094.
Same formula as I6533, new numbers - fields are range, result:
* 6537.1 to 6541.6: 7.09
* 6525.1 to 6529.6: 7.304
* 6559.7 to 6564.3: 7.561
